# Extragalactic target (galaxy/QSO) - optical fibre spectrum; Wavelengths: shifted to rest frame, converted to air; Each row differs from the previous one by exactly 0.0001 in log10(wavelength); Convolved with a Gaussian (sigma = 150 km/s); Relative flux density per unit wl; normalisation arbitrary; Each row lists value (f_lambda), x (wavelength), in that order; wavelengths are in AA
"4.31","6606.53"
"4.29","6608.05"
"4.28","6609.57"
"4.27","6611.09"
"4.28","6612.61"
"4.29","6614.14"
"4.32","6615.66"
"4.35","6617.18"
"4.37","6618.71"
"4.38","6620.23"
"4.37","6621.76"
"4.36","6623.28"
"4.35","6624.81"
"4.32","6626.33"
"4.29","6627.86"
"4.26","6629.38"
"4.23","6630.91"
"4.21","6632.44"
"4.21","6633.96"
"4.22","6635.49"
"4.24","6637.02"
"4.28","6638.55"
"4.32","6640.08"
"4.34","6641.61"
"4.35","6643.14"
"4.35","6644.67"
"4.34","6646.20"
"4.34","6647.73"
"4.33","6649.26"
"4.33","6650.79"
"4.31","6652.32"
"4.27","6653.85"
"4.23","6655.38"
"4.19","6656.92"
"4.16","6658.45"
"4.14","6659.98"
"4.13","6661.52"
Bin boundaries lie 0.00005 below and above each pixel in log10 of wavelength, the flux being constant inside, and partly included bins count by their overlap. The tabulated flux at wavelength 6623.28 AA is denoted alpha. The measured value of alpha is 4.36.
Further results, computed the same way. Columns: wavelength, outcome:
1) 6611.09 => 4.27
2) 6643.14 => 4.35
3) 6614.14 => 4.29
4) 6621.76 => 4.37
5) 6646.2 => 4.34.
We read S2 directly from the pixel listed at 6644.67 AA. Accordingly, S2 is 4.35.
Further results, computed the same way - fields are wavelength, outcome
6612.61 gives 4.28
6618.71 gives 4.37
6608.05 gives 4.29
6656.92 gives 4.19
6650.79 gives 4.33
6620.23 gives 4.38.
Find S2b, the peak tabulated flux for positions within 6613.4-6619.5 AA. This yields 4.37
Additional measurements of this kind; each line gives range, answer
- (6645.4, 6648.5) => 4.34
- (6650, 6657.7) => 4.33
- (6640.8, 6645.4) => 4.35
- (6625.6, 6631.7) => 4.32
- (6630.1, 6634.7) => 4.23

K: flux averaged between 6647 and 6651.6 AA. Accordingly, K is 4.34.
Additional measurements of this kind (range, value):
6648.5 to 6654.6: 4.31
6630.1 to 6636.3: 4.22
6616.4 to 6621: 4.36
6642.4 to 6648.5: 4.35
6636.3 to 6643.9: 4.3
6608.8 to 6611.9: 4.28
